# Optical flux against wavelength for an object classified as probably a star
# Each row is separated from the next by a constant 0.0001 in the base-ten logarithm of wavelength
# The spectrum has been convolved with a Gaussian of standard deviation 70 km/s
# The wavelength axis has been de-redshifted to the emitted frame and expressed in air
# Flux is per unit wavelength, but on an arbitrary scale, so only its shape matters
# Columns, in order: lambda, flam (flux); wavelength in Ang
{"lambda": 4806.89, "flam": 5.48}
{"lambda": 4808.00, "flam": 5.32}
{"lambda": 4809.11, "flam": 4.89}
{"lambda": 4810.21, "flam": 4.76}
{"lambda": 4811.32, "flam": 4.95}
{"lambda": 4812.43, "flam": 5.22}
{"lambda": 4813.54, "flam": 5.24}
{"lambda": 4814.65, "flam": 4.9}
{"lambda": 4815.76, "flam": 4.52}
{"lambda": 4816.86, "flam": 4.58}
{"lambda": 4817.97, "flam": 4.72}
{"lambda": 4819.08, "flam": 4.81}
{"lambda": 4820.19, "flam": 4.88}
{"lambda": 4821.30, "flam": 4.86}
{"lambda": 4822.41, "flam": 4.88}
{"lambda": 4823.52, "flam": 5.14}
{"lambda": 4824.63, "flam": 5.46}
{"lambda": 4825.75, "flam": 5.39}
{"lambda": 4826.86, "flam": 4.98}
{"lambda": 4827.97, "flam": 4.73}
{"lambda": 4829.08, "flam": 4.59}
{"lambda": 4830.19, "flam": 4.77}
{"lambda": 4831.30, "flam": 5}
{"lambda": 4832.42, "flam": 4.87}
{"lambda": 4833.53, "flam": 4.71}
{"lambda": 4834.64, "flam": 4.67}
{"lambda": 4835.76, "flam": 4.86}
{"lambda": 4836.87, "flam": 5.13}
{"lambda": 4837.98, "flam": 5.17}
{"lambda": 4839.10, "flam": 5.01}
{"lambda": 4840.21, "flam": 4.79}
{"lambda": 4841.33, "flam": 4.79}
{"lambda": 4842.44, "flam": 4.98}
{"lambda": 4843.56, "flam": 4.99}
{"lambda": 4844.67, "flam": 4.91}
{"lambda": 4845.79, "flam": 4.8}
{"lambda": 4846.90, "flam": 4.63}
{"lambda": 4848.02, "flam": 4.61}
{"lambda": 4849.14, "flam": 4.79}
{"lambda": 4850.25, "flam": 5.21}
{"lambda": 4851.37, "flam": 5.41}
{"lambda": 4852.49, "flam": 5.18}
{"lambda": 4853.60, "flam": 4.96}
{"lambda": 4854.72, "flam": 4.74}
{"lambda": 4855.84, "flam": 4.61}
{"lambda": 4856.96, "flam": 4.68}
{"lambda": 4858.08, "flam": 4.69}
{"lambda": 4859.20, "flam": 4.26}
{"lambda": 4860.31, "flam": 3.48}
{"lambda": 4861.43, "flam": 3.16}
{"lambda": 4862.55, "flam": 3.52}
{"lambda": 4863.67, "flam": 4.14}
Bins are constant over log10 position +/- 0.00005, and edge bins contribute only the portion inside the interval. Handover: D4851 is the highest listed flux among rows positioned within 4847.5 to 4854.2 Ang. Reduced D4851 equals 5.41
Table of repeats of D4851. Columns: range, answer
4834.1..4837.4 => 5.13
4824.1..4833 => 5.46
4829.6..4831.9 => 5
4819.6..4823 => 4.88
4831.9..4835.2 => 4.87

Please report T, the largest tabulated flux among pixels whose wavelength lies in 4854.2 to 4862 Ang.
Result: 4.74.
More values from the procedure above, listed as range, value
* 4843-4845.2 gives 4.99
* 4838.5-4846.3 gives 5.01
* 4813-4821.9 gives 5.24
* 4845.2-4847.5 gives 4.8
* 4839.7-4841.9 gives 4.79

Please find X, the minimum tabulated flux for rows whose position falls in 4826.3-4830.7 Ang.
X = 4.59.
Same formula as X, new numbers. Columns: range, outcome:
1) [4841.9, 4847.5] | 4.63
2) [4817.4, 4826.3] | 4.72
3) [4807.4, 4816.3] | 4.52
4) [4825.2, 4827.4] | 4.98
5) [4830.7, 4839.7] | 4.67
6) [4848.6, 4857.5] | 4.61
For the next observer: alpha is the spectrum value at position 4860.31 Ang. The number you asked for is 3.48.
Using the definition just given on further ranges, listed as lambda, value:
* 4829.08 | 4.59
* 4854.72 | 4.74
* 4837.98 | 5.17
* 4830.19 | 4.77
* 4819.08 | 4.81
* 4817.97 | 4.72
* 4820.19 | 4.88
